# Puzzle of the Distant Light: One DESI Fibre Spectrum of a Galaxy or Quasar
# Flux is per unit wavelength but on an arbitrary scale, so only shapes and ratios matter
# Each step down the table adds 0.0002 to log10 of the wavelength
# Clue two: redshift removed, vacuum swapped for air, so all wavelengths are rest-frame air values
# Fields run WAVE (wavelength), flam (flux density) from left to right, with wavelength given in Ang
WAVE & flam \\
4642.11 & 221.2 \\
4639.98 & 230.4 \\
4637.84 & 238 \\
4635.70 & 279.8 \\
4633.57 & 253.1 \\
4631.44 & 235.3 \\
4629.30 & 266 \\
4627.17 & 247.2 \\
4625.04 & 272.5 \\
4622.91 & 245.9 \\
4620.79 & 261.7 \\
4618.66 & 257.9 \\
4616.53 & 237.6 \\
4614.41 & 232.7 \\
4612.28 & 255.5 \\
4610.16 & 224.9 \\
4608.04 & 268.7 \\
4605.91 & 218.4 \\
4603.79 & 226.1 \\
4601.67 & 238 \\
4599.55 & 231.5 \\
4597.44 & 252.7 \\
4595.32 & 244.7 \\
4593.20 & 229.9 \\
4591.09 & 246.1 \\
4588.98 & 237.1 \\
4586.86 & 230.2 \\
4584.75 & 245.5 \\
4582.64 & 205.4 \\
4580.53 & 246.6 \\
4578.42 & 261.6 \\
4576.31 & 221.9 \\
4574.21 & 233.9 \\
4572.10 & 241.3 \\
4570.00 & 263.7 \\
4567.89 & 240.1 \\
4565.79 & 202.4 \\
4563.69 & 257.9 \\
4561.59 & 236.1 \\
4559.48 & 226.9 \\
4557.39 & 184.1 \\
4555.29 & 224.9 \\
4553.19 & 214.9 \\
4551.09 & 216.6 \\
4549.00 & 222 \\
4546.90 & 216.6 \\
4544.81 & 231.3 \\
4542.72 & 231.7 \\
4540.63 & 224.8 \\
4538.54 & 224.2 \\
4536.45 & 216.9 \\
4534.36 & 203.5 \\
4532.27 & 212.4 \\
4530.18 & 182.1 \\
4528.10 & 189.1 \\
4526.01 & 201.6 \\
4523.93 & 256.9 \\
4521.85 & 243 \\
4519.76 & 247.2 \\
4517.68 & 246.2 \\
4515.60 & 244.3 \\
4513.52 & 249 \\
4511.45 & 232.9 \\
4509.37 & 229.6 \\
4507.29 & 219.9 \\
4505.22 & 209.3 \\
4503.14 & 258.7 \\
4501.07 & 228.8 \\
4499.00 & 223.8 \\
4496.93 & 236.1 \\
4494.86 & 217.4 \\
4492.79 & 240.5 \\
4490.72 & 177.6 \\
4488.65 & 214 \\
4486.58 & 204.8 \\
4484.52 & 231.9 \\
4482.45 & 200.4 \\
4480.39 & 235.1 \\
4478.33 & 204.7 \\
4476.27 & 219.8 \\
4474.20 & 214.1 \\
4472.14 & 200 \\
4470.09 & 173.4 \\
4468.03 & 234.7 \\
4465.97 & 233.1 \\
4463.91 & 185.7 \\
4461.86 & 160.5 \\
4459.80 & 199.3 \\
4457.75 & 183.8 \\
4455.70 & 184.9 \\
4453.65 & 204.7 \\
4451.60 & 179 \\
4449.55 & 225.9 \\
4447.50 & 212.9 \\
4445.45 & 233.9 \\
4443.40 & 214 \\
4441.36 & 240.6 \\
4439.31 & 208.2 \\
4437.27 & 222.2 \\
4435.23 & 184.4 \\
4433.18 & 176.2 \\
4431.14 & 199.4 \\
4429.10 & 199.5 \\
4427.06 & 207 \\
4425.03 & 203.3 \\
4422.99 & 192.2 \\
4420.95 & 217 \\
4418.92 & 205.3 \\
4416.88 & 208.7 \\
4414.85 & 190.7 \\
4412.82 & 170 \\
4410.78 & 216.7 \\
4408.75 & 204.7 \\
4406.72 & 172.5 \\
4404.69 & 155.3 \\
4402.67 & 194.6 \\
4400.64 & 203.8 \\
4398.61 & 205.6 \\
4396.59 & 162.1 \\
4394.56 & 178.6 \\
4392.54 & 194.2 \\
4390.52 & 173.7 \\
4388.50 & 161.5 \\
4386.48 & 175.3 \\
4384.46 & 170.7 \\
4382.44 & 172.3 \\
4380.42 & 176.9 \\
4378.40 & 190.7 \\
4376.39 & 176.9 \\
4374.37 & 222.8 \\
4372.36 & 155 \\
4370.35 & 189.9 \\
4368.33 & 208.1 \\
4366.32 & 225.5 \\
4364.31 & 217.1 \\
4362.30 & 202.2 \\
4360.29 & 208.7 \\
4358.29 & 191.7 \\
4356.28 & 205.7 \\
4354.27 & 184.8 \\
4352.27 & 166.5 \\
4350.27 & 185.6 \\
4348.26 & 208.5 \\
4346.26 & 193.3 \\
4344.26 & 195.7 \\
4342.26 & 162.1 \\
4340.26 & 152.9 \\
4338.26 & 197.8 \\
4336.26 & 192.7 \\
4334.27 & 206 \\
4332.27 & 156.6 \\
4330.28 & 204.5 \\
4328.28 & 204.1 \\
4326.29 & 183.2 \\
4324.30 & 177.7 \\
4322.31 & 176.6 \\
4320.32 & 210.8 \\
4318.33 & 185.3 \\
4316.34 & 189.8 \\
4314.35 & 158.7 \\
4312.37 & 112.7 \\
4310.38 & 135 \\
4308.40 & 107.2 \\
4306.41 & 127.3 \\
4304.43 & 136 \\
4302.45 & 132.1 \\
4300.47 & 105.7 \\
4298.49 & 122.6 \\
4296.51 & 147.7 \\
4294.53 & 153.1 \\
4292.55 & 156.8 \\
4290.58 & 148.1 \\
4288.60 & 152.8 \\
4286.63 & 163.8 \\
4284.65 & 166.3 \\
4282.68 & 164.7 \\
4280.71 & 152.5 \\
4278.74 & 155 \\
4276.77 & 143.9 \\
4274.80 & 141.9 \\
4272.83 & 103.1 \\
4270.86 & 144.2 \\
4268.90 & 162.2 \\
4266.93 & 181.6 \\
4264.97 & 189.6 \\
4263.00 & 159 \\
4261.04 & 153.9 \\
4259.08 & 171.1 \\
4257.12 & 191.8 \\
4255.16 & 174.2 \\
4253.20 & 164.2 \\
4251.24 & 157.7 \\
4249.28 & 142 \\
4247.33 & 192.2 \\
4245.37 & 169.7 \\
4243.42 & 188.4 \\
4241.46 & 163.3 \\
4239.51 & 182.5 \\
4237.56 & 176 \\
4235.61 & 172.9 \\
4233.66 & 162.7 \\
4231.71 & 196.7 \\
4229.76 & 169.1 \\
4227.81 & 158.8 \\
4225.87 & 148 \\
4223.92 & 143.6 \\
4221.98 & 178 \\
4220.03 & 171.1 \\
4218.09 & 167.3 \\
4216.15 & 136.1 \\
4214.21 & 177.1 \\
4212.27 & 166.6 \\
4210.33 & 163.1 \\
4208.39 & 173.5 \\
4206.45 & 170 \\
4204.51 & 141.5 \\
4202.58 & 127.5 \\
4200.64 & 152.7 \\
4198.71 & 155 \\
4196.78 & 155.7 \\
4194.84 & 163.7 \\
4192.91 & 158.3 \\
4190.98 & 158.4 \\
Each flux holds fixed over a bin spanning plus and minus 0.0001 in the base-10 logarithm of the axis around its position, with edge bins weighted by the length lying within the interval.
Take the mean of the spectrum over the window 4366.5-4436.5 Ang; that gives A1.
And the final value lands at 189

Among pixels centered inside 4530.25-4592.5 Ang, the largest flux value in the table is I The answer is 263.7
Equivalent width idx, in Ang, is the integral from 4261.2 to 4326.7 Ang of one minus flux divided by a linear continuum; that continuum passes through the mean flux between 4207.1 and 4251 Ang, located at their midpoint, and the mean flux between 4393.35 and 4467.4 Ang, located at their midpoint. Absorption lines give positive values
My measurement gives 9.2 Ang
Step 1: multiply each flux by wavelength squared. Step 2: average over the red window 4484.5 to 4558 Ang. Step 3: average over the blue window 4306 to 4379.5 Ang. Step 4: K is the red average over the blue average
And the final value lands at 1.3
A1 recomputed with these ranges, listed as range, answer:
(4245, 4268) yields 171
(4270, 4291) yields 149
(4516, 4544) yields 222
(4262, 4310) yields 146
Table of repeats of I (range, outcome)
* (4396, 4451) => 240.6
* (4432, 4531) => 258.7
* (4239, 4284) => 192.2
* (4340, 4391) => 225.5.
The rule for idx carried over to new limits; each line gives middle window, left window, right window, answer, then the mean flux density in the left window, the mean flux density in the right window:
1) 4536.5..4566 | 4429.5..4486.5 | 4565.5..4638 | 0.9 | 206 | 243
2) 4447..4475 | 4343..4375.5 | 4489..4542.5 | 2.1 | 197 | 225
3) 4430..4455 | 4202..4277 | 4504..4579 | -0.3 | 164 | 227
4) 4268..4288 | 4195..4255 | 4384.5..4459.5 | 2.7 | 164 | 196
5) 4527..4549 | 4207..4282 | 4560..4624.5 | 1.4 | 164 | 240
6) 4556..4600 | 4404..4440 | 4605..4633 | 0.4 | 197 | 248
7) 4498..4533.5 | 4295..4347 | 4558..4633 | -1.5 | 164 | 241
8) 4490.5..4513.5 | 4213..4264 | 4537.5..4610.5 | -1.0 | 168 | 232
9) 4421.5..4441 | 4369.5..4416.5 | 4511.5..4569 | -0.7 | 184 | 224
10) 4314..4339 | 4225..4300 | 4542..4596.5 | -1.8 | 161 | 231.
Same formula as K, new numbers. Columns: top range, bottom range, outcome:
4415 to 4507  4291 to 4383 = 1.26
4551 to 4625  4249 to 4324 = 1.76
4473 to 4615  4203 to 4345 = 1.58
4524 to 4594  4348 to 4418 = 1.29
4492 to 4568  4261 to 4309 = 1.71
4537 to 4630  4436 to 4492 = 1.20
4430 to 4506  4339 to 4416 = 1.17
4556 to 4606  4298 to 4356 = 1.55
